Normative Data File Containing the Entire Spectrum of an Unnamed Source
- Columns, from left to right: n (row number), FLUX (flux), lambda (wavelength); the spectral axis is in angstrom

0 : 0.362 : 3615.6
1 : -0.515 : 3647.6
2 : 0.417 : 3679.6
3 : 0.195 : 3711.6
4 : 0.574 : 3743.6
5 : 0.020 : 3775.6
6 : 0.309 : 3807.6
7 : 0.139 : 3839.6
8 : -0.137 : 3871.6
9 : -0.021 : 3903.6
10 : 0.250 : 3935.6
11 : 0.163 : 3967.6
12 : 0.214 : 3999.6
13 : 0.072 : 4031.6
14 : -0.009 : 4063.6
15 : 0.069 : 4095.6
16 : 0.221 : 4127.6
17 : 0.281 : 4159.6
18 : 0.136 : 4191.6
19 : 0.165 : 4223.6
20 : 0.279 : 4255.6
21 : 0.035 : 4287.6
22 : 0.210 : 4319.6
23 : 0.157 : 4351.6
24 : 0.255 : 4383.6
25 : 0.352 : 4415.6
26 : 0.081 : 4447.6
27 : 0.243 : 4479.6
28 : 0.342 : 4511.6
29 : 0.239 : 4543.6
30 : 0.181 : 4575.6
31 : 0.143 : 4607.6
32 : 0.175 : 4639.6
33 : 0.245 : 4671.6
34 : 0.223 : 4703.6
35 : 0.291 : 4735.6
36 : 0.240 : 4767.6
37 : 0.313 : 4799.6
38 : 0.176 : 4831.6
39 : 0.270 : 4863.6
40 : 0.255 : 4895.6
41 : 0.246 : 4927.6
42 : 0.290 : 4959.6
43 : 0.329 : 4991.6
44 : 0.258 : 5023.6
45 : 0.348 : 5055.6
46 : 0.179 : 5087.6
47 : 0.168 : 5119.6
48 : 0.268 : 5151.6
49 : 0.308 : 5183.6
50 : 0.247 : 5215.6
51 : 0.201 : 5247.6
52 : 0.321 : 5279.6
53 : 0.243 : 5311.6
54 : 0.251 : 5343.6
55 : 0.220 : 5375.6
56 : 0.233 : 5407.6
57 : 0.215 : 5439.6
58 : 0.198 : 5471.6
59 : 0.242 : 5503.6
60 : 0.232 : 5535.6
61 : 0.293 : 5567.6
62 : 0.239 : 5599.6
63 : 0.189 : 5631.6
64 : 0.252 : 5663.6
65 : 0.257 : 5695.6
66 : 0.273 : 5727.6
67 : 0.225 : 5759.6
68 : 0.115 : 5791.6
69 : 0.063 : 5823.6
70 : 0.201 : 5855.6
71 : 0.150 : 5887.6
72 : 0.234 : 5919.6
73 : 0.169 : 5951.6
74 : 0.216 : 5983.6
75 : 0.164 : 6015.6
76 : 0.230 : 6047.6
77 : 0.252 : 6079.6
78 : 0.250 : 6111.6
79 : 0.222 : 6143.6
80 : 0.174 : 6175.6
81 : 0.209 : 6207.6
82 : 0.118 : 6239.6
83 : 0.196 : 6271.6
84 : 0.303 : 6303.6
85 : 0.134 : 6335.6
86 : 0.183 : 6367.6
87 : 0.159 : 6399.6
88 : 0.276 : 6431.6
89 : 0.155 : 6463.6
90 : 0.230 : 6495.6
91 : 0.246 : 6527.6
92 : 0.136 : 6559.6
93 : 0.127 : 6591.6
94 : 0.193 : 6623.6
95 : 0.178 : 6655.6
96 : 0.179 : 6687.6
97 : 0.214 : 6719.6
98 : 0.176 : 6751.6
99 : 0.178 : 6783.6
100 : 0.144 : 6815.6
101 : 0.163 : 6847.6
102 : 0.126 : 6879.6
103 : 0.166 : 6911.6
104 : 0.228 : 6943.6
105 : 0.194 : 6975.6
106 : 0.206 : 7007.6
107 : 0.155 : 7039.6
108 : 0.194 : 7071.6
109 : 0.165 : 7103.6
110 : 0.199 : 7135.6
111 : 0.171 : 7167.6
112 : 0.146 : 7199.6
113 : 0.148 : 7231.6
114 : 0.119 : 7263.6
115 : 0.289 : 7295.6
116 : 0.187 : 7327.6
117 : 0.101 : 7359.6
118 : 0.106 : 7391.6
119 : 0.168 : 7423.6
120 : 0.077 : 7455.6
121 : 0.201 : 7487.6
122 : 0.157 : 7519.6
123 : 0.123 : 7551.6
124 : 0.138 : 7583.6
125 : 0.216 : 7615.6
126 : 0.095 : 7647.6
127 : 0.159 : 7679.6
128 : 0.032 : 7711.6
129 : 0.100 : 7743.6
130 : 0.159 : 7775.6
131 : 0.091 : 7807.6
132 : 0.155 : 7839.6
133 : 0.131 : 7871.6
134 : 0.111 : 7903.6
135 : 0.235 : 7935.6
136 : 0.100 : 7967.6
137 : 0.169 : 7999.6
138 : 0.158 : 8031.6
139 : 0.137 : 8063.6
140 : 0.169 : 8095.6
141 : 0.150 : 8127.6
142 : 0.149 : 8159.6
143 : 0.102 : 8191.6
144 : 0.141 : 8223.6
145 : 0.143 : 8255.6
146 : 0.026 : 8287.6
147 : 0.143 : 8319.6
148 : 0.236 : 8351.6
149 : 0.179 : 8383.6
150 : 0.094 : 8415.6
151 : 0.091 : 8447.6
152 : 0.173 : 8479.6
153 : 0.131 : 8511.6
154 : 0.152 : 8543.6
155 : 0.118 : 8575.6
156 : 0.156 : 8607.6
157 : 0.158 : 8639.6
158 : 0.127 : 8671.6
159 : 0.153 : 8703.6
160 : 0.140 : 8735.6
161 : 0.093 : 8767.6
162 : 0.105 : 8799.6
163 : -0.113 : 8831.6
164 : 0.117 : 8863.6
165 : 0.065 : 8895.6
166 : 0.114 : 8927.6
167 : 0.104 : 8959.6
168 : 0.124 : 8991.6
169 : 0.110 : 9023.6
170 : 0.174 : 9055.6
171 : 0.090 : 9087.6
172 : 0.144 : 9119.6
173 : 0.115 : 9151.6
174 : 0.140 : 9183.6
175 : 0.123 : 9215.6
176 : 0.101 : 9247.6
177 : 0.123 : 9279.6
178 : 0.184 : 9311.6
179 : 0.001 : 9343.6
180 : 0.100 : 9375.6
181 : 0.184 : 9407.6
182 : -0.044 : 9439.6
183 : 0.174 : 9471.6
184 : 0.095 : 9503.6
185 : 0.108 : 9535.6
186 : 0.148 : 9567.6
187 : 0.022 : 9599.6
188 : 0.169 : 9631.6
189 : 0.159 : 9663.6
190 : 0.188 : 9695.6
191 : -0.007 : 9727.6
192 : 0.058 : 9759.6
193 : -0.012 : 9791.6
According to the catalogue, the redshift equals 0.11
